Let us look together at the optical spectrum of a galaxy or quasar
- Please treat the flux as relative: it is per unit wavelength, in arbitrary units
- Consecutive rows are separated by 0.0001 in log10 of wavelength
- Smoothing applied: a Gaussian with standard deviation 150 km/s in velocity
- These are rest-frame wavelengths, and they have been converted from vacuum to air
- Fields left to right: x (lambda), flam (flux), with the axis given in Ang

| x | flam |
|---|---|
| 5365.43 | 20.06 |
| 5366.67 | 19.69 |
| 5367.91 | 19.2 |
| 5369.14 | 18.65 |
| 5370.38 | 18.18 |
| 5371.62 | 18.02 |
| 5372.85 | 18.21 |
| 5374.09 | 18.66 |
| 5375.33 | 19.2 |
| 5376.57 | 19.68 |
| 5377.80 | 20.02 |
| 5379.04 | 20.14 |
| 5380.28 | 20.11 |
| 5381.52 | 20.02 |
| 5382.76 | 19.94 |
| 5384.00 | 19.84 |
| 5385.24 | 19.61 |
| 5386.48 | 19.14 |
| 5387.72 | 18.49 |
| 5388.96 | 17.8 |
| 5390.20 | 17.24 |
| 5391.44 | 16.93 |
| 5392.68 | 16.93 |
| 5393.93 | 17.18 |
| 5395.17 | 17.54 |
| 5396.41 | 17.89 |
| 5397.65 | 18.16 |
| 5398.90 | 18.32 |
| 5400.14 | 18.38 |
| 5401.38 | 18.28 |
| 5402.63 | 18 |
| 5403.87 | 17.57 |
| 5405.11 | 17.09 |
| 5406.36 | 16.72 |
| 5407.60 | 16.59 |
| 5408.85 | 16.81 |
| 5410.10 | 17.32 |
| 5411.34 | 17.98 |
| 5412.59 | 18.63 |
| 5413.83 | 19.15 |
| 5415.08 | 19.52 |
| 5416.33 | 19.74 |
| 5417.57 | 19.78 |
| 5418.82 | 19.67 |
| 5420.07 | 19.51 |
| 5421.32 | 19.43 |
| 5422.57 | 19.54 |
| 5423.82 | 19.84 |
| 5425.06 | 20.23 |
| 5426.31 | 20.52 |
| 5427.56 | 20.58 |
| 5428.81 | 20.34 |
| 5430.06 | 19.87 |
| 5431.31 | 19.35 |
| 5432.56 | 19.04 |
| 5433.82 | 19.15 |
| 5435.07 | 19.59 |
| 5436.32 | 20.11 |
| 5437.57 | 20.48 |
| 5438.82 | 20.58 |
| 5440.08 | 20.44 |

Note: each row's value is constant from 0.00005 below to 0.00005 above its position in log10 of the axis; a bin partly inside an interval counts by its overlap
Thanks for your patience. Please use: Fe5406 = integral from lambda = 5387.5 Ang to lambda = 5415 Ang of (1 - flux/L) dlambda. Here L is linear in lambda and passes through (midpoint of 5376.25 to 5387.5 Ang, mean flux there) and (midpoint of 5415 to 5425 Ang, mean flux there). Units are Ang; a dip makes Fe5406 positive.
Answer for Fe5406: 2.8 Ang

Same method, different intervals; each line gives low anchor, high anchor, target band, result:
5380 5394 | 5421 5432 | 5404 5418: 1.0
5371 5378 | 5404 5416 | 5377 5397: -0.2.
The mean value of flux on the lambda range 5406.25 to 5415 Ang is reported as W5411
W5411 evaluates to 17.8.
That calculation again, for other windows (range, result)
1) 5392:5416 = 17.8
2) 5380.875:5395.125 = 18.4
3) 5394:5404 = 18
